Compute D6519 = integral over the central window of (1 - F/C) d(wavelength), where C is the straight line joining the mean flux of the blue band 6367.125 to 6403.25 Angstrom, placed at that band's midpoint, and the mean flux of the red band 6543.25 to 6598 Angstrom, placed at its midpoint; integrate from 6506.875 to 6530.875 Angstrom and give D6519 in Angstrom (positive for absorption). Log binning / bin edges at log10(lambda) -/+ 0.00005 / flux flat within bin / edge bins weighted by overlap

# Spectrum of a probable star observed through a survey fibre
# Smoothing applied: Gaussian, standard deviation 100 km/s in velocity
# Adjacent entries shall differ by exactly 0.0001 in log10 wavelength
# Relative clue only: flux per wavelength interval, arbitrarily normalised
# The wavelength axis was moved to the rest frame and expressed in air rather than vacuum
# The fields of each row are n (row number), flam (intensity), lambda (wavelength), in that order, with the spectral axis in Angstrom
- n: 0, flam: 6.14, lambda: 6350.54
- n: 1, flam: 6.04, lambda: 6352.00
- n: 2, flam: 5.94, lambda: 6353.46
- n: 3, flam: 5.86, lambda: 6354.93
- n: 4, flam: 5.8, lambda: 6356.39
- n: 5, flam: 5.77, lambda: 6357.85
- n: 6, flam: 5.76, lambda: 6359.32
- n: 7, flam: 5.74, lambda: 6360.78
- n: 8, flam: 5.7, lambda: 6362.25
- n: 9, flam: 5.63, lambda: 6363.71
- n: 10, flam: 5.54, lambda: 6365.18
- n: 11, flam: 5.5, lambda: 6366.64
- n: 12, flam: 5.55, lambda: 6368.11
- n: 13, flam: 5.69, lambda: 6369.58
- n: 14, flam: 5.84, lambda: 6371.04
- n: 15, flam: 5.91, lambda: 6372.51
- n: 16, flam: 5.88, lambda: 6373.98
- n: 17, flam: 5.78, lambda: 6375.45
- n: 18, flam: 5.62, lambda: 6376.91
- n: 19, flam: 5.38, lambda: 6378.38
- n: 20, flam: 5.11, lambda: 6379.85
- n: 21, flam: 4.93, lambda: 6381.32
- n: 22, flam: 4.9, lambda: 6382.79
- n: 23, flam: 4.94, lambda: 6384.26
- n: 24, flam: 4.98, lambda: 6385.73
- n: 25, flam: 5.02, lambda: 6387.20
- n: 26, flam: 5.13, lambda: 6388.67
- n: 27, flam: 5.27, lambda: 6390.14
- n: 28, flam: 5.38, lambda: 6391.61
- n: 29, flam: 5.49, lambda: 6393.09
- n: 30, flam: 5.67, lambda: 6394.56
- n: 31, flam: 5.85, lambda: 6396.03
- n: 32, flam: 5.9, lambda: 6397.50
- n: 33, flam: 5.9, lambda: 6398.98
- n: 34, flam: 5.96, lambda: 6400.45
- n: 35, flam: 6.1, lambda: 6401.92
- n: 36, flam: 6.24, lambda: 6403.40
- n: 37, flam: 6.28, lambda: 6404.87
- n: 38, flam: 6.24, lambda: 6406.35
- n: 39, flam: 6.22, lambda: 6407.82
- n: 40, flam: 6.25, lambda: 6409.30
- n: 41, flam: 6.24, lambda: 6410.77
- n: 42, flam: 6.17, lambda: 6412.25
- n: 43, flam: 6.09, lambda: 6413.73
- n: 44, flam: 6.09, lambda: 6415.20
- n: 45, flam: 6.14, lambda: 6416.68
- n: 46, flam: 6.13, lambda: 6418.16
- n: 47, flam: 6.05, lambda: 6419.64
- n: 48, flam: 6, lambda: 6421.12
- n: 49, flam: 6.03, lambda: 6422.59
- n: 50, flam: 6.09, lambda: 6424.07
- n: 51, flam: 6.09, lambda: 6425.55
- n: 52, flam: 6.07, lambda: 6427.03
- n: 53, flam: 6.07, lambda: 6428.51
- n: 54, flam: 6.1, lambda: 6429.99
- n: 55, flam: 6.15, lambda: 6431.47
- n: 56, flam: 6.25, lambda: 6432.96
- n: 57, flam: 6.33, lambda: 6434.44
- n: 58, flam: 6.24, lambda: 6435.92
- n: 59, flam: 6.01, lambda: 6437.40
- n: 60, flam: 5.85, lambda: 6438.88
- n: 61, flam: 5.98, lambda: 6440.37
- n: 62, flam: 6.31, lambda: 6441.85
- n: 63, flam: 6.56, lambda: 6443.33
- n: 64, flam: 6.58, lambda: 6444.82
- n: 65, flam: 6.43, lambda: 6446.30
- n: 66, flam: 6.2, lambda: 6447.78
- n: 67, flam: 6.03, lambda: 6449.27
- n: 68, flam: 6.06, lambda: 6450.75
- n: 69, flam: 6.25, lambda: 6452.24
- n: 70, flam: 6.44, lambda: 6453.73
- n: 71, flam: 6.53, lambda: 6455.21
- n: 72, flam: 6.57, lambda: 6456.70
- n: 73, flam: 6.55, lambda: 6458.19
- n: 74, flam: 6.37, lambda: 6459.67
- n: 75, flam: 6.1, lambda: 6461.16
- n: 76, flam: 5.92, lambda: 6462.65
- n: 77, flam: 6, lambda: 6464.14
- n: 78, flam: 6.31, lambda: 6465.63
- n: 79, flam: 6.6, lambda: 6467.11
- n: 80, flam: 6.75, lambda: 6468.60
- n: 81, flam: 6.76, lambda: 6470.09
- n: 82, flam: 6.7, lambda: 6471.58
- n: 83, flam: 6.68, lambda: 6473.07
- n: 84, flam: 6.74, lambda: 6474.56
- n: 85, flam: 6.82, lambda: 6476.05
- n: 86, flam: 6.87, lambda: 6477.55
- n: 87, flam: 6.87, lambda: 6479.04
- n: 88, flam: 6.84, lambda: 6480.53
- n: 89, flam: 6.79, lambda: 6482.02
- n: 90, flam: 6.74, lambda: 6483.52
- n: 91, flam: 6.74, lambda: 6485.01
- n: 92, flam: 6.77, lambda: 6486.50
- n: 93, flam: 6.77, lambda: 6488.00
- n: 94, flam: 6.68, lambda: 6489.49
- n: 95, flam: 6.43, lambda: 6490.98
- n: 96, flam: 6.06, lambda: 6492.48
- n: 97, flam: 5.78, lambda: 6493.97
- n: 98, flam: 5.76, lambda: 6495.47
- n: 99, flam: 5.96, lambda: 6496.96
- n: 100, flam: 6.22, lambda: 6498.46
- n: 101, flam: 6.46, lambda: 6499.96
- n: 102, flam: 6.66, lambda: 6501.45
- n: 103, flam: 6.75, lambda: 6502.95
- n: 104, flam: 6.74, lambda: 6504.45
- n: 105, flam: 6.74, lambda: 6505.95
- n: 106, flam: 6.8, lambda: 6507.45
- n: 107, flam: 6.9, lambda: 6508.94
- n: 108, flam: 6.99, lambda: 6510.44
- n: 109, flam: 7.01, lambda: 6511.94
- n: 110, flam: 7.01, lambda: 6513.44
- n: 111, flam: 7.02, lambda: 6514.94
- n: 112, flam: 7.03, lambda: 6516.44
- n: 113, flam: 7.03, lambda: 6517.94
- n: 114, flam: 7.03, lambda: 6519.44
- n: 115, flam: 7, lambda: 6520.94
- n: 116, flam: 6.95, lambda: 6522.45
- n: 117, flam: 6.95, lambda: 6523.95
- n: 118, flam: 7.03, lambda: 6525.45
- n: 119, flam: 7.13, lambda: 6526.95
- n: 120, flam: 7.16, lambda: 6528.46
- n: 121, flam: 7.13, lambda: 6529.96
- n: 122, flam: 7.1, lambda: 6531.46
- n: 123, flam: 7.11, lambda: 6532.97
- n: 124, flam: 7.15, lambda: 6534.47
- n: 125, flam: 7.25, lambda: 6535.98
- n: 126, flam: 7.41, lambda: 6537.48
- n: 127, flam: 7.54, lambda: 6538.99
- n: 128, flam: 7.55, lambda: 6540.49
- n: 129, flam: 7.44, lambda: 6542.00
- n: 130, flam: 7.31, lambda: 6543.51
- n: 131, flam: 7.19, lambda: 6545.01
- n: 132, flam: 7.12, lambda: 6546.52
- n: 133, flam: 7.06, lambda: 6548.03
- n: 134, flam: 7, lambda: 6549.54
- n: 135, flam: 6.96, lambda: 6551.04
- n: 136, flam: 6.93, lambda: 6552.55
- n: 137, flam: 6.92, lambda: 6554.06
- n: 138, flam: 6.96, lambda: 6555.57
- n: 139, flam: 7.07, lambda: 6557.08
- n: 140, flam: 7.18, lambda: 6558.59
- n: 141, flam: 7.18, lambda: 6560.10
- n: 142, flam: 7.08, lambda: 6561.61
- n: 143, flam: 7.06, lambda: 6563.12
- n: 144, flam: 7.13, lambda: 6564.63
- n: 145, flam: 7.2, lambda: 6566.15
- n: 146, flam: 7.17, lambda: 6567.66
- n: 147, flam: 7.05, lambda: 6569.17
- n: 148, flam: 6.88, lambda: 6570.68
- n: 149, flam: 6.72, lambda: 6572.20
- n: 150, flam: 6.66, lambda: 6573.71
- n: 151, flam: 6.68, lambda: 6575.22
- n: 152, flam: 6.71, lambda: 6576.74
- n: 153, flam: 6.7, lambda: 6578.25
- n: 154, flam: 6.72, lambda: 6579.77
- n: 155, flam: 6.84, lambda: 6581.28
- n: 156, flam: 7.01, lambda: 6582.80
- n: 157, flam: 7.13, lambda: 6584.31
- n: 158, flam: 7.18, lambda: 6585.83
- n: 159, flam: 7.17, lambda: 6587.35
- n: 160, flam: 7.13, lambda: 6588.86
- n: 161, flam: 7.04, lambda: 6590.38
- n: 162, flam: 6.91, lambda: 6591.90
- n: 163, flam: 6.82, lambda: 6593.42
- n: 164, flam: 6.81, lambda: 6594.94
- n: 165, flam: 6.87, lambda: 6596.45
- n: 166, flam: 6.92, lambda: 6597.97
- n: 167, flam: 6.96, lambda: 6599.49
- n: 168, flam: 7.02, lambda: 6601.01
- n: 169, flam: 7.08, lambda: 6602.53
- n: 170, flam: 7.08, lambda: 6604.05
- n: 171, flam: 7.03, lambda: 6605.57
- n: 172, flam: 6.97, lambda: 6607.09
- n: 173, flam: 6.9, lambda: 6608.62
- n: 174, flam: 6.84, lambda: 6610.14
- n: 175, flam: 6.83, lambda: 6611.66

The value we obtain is -1.6 Angstrom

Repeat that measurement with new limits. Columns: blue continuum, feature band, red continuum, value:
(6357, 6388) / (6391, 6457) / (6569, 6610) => -3.4 Angstrom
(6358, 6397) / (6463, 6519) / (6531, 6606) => -2.0 Angstrom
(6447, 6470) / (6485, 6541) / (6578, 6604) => -2.1 Angstrom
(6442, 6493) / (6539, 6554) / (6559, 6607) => -0.8 Angstrom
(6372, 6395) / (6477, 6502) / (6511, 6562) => 0.3 Angstrom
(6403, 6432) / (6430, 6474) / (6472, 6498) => 0.1 Angstrom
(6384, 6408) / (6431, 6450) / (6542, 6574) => -0.5 Angstrom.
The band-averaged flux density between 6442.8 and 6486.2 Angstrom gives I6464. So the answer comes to 6.51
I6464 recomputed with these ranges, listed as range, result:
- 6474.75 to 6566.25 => 6.91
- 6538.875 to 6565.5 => 7.14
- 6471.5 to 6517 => 6.65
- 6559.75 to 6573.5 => 7.03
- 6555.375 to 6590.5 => 6.98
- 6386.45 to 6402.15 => 5.59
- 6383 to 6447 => 5.97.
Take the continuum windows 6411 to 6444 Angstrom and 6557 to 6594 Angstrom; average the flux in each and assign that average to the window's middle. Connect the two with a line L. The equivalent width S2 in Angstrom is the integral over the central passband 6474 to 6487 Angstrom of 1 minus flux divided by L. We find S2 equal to -0.7 Angstrom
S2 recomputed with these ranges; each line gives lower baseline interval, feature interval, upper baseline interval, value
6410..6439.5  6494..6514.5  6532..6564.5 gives 0.60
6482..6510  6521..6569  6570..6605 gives -2.94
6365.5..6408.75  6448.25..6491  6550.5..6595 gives -2.23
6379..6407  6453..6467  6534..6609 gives -0.51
